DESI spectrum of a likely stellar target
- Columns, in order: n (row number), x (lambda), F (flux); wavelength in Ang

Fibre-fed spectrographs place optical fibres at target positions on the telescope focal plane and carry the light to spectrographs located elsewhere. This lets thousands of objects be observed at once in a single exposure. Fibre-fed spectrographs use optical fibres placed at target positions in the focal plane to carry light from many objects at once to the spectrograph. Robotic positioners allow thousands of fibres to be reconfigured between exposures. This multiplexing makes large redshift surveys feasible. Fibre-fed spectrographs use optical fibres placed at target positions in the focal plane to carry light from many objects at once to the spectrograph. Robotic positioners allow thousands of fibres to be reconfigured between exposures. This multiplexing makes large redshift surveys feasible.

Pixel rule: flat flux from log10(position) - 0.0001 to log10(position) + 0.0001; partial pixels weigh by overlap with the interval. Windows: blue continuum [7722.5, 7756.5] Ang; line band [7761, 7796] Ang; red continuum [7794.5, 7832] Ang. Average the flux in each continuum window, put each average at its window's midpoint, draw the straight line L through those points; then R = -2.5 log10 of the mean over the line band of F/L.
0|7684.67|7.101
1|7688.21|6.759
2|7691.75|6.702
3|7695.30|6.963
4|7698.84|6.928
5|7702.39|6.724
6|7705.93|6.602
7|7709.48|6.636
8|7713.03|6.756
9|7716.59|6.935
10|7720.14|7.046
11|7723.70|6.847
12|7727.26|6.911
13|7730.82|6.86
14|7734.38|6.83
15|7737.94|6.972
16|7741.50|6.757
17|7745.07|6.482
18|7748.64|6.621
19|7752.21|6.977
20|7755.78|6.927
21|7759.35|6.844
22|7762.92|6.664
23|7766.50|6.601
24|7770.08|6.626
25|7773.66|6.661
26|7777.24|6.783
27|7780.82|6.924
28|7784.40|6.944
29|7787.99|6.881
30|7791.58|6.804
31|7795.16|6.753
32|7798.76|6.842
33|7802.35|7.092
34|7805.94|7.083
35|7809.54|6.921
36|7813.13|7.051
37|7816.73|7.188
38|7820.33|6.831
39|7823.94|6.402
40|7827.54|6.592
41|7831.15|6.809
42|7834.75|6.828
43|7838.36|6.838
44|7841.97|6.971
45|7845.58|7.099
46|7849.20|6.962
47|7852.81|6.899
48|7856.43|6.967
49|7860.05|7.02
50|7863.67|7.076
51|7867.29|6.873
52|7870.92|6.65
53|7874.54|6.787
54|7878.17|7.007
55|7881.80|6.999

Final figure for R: 0.01 mag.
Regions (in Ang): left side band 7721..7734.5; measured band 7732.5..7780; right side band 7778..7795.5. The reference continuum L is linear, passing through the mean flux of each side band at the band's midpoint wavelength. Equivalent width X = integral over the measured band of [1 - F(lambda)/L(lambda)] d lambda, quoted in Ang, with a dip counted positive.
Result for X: 0.8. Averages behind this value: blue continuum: 6.88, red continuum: 6.87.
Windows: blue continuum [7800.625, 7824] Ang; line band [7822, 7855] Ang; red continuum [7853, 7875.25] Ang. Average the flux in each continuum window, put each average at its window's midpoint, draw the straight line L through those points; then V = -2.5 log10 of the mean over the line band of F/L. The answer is 0.02 mag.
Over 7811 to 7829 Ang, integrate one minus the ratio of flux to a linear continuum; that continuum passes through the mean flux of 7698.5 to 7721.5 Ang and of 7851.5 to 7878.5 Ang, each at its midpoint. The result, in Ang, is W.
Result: 0.1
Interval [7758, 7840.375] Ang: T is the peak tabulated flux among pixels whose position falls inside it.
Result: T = 7.188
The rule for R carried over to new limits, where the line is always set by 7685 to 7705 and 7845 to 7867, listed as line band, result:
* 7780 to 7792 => 0.00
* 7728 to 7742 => 0.00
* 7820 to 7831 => 0.06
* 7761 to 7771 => 0.04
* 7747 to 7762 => 0.01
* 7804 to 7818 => -0.02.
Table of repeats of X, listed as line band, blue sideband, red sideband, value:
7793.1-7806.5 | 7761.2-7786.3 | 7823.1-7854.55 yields -0.3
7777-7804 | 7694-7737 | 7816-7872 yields -0.1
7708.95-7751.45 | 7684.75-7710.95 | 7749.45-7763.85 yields 0.0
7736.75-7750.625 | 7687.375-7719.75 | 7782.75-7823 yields 0.3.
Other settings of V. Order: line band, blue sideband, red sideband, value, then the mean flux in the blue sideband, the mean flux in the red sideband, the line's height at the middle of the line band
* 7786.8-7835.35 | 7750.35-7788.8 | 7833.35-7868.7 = 0.00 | 6.8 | 6.96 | 6.88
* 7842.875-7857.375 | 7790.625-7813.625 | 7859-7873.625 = -0.01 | 6.94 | 6.89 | 6.9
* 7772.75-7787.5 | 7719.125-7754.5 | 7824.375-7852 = 0.00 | 6.83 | 6.85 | 6.84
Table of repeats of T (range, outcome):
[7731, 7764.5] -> 6.977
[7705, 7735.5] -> 7.046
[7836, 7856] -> 7.099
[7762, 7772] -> 6.664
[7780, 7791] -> 6.944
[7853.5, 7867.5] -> 7.076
